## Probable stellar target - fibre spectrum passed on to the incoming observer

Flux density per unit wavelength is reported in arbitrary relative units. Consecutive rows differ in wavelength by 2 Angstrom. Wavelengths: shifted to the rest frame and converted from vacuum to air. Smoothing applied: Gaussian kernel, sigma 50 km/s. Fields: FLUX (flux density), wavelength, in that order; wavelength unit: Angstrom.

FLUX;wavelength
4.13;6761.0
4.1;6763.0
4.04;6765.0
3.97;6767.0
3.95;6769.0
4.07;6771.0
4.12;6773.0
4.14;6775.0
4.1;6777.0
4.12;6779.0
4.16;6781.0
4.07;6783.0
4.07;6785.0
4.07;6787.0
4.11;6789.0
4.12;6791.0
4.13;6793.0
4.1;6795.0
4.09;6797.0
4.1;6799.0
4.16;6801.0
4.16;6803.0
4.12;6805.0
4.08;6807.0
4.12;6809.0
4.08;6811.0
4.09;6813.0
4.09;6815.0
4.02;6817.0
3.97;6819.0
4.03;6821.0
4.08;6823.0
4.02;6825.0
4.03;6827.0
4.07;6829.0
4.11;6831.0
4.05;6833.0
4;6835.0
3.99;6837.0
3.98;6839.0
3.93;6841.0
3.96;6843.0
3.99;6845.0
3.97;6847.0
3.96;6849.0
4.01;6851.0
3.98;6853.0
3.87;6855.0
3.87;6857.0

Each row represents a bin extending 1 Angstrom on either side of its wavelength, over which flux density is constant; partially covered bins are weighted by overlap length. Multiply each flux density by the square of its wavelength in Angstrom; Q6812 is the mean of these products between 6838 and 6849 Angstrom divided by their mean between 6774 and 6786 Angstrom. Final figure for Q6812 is 0.98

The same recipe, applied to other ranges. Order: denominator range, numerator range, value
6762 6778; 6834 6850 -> 1.00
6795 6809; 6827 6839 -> 0.99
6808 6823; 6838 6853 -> 0.99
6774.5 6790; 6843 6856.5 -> 0.98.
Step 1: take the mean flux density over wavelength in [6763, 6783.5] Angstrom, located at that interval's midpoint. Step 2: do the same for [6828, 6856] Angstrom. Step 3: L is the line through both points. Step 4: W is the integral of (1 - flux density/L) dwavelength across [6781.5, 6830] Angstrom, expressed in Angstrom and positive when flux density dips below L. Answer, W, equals -0.6 Angstrom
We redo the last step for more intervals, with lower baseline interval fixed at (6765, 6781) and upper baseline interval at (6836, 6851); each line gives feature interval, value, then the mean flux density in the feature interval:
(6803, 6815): -0.2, 4.1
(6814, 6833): -0.2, 4.05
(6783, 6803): -0.3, 4.11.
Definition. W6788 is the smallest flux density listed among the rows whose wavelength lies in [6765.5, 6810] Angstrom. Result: 3.95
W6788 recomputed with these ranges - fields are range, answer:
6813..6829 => 3.97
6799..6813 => 4.08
